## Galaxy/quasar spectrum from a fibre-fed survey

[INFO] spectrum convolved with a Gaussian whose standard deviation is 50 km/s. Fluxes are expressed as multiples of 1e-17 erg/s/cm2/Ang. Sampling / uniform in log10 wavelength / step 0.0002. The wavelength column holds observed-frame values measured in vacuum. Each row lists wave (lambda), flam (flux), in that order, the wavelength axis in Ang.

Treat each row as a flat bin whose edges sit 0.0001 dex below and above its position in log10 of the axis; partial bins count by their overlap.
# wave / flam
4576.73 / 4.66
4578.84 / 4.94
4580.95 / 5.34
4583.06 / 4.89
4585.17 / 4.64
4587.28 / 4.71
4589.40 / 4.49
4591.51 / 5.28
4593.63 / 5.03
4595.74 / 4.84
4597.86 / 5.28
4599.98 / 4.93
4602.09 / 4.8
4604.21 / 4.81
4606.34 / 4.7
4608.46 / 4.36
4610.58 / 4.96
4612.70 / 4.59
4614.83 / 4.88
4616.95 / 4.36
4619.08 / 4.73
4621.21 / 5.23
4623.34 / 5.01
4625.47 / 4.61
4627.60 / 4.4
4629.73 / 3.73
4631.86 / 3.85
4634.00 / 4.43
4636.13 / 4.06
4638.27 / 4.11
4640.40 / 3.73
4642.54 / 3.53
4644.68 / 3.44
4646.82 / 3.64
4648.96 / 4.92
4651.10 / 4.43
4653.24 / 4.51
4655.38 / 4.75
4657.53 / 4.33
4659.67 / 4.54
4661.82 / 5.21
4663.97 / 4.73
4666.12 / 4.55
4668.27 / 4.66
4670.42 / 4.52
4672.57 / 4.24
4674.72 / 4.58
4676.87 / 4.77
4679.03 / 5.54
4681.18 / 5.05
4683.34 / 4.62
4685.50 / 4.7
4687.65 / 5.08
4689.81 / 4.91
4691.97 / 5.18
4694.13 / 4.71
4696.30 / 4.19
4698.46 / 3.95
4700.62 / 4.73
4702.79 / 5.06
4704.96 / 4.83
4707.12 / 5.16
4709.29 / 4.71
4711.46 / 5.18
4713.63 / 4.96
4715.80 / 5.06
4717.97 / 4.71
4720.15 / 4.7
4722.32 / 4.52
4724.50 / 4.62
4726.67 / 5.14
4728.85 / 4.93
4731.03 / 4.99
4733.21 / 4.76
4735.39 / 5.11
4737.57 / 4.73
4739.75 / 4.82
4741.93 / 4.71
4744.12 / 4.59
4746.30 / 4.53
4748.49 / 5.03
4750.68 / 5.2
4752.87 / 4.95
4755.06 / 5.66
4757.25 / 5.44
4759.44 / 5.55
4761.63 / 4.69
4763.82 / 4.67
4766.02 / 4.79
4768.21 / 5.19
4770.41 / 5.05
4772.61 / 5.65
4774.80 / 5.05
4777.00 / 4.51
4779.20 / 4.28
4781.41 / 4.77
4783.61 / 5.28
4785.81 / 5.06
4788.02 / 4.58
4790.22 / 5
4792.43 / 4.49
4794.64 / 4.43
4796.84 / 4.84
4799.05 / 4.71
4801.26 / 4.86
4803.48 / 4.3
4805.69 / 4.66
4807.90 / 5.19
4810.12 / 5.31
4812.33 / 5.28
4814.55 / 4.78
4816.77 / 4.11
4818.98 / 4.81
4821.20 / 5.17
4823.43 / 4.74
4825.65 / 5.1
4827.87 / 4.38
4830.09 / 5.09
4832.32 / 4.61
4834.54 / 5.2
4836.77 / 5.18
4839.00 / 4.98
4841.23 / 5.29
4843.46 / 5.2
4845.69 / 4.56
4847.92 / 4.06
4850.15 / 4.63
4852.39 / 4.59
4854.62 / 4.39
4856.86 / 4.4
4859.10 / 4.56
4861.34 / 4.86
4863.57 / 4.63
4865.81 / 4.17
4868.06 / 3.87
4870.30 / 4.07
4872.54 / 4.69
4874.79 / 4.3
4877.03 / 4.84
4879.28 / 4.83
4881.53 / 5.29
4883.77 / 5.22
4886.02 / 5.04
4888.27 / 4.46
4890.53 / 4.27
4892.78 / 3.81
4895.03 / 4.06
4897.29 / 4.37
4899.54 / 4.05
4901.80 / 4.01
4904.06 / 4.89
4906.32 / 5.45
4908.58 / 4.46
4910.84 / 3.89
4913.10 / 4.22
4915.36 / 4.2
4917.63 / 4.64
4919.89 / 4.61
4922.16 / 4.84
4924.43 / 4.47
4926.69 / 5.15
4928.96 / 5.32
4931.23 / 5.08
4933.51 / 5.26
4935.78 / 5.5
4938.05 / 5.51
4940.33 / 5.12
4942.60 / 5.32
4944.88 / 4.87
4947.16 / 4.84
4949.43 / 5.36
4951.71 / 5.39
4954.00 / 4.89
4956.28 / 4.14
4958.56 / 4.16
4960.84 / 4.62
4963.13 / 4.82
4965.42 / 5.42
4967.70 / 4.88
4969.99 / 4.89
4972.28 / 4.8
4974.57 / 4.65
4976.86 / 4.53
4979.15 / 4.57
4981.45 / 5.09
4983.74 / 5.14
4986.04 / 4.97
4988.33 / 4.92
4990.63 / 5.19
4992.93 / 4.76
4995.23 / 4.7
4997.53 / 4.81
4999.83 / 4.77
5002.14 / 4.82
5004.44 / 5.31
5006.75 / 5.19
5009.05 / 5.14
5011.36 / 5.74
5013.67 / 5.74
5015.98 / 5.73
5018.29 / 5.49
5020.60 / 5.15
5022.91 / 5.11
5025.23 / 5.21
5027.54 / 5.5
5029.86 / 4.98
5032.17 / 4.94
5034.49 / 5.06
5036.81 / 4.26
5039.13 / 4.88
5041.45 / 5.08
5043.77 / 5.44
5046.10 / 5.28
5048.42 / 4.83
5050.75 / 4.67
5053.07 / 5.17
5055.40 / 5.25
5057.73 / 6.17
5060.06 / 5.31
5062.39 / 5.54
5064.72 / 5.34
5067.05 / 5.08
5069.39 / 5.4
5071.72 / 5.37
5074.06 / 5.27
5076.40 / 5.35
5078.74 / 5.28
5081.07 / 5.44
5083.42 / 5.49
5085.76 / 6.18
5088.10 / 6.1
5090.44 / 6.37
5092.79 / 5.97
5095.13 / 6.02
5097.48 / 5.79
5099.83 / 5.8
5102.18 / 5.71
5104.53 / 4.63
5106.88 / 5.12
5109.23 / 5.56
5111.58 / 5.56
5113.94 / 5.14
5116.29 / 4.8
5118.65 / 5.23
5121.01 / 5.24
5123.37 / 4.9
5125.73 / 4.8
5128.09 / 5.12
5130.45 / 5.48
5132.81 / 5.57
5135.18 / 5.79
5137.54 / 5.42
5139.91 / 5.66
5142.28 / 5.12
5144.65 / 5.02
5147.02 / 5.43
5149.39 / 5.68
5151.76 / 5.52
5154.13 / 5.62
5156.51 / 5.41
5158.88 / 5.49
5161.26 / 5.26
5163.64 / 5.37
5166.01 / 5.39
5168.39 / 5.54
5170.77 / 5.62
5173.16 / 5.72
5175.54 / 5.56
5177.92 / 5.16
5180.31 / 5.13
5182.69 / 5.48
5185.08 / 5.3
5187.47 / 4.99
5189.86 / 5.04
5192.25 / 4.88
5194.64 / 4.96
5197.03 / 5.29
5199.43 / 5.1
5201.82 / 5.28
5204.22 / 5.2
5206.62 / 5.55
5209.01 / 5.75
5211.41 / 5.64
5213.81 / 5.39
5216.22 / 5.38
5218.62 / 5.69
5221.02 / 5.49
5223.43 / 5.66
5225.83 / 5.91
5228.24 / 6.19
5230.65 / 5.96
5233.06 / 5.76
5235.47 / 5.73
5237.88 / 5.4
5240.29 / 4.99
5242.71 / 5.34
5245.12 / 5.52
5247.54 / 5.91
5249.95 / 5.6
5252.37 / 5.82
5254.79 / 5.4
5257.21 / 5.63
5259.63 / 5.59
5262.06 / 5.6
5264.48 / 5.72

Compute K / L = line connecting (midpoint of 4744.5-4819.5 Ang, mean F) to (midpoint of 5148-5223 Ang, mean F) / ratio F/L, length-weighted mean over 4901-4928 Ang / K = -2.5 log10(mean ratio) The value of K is 0.11 mag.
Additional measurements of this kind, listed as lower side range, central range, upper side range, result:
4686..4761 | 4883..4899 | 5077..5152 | 0.16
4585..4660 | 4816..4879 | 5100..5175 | 0.05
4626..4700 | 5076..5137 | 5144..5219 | -0.05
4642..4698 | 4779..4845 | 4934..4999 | -0.02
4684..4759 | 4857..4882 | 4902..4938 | 0.07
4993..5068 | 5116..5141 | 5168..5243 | 0.01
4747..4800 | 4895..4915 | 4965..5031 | 0.15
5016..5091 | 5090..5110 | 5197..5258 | -0.05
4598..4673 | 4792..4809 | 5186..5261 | 0.02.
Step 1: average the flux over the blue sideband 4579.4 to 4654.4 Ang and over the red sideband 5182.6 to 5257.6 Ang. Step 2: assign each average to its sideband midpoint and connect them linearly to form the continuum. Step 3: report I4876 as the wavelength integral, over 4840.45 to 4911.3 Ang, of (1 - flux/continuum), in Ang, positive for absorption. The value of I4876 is 5.8 Ang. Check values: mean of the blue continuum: 4.55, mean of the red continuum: 5.47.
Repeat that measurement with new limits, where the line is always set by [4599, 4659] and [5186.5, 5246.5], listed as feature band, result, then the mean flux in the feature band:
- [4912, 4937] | 0.46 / 4.85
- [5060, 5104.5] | -3.34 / 5.6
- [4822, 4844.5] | -0.94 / 4.98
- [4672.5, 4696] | -1.76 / 4.86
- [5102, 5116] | 0.09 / 5.23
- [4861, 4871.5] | 1.20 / 4.29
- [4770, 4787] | -0.97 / 4.95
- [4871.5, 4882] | 0.21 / 4.76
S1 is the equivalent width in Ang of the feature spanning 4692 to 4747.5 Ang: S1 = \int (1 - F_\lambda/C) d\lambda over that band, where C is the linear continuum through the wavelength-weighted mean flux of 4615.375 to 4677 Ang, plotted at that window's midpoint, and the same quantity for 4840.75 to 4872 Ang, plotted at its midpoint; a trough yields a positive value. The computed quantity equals -4.3 Ang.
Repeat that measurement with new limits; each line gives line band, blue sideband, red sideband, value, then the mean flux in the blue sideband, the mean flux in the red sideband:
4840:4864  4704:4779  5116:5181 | 1.9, 4.94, 5.37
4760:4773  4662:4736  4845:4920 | -0.9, 4.8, 4.48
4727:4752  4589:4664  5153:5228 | -0.8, 4.53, 5.41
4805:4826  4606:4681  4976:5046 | -0.7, 4.48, 5.08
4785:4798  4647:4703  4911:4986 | 0.1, 4.69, 4.87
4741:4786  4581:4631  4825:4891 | -2.5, 4.76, 4.69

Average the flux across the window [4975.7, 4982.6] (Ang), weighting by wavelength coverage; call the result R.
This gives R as 4.73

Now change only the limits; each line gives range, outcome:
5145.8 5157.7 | 5.53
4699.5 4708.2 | 4.94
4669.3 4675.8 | 4.45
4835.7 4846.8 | 5.04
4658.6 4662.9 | 4.87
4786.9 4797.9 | 4.67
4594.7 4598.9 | 5.06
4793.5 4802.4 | 4.71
